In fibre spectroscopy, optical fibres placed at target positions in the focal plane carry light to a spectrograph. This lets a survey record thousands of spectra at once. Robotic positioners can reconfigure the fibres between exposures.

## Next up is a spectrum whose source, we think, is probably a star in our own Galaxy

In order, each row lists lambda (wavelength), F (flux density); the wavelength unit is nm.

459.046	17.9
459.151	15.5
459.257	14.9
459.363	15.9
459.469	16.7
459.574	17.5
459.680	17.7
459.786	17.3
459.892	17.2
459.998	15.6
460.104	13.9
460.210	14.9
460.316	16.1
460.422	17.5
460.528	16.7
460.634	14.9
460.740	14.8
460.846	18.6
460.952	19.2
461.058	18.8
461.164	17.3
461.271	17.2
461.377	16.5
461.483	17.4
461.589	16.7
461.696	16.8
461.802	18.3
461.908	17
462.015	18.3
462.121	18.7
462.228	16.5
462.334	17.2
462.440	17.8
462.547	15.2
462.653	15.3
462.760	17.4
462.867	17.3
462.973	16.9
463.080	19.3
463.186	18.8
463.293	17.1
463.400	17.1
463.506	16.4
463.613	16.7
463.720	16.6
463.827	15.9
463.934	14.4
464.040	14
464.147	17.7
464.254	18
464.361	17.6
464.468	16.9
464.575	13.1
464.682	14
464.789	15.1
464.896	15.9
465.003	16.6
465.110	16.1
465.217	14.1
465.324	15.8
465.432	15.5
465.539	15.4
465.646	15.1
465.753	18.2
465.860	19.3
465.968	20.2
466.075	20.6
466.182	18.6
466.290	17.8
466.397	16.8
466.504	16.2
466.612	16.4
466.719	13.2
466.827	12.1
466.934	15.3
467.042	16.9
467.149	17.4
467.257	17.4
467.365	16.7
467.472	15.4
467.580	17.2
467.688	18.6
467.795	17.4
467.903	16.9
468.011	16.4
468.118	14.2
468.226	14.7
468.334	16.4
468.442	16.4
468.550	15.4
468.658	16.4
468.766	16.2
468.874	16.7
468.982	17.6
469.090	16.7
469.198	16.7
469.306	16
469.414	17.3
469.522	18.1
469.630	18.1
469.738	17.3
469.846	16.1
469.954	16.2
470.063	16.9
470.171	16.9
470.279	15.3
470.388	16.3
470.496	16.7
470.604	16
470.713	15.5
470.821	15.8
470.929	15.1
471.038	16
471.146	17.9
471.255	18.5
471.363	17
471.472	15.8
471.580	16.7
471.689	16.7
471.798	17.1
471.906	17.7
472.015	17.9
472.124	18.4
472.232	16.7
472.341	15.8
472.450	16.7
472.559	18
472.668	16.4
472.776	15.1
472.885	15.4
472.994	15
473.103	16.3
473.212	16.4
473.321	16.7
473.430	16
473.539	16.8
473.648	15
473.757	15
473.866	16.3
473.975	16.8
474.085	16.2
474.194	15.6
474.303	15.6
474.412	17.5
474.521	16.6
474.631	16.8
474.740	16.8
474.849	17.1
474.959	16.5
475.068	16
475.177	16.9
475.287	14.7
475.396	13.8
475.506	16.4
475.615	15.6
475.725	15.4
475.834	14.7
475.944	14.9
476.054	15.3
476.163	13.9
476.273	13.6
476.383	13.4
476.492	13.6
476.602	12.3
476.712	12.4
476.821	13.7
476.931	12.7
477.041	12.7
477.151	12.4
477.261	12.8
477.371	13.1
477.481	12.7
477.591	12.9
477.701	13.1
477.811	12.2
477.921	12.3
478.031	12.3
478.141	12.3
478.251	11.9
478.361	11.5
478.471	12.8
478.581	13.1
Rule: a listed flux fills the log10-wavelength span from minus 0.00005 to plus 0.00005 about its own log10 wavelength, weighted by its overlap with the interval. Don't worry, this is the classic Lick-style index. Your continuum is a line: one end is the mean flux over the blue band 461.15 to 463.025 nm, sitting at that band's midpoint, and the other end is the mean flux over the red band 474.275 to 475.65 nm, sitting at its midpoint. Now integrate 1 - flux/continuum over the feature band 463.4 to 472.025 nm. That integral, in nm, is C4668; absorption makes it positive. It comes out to 0.116 nm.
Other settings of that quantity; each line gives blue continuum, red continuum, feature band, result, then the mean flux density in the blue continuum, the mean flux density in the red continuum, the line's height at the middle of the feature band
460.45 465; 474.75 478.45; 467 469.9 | -0.21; 16.8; 13.8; 15.6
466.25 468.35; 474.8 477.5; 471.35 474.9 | -0.37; 16.2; 14.3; 14.9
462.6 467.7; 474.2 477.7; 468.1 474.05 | -0.39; 16.5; 14.6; 15.5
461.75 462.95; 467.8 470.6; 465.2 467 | 0.03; 17.2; 16.5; 16.8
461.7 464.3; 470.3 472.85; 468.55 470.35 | 0.00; 17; 16.7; 16.7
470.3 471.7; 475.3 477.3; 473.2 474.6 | -0.11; 16.4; 13.9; 15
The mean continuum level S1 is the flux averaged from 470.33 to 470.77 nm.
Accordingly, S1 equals 16.1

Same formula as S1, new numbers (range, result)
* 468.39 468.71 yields 16.1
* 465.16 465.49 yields 15.1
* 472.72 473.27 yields 15.7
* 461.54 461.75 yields 16.7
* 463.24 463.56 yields 16.9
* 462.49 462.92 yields 16.3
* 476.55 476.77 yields 12.4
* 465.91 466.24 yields 19.7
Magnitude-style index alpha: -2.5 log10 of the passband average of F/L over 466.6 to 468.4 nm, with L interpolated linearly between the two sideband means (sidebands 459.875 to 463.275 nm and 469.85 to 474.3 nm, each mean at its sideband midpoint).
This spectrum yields 0.04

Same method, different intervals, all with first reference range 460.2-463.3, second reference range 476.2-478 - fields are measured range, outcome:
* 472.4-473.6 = -0.16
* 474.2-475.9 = -0.19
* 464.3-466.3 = -0.03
